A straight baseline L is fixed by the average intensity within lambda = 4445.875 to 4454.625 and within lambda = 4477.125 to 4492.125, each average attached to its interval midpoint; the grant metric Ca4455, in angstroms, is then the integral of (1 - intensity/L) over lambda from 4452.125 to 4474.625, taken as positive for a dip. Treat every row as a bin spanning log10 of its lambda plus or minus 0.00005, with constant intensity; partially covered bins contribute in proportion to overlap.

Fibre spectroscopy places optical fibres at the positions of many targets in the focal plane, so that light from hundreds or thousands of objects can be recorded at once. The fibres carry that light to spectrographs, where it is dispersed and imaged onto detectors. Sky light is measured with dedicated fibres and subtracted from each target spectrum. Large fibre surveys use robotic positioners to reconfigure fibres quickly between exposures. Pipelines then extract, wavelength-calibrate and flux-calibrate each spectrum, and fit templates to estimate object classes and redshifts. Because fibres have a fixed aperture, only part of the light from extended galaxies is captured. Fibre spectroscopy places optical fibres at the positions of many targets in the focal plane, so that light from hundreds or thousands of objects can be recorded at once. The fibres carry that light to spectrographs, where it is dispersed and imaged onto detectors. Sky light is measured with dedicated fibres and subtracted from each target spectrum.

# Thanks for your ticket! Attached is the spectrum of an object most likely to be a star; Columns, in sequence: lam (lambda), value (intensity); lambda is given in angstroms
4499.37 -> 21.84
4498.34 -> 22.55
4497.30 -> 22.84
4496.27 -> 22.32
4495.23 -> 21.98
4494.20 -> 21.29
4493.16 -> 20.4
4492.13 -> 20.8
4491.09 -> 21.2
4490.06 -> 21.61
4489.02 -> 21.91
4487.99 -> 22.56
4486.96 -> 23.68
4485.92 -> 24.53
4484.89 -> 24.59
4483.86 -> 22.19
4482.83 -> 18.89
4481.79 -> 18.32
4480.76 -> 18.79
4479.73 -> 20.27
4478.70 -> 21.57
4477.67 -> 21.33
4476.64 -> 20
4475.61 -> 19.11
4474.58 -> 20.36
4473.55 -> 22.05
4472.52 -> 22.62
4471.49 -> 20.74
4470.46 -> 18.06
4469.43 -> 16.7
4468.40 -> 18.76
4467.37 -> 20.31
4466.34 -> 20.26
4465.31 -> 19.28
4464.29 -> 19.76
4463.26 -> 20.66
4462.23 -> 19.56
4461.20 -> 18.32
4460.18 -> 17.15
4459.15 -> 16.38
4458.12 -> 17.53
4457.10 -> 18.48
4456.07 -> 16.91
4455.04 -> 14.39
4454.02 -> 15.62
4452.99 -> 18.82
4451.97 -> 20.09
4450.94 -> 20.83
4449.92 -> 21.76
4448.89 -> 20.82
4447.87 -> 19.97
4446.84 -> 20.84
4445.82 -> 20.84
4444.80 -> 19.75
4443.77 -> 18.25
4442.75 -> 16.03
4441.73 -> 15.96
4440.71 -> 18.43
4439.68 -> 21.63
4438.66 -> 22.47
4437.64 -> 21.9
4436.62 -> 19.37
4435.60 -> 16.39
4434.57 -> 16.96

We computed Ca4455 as 1.9 angstroms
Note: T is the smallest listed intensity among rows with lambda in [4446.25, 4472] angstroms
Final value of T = 14.39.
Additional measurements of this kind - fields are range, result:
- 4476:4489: 18.32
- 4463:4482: 16.7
